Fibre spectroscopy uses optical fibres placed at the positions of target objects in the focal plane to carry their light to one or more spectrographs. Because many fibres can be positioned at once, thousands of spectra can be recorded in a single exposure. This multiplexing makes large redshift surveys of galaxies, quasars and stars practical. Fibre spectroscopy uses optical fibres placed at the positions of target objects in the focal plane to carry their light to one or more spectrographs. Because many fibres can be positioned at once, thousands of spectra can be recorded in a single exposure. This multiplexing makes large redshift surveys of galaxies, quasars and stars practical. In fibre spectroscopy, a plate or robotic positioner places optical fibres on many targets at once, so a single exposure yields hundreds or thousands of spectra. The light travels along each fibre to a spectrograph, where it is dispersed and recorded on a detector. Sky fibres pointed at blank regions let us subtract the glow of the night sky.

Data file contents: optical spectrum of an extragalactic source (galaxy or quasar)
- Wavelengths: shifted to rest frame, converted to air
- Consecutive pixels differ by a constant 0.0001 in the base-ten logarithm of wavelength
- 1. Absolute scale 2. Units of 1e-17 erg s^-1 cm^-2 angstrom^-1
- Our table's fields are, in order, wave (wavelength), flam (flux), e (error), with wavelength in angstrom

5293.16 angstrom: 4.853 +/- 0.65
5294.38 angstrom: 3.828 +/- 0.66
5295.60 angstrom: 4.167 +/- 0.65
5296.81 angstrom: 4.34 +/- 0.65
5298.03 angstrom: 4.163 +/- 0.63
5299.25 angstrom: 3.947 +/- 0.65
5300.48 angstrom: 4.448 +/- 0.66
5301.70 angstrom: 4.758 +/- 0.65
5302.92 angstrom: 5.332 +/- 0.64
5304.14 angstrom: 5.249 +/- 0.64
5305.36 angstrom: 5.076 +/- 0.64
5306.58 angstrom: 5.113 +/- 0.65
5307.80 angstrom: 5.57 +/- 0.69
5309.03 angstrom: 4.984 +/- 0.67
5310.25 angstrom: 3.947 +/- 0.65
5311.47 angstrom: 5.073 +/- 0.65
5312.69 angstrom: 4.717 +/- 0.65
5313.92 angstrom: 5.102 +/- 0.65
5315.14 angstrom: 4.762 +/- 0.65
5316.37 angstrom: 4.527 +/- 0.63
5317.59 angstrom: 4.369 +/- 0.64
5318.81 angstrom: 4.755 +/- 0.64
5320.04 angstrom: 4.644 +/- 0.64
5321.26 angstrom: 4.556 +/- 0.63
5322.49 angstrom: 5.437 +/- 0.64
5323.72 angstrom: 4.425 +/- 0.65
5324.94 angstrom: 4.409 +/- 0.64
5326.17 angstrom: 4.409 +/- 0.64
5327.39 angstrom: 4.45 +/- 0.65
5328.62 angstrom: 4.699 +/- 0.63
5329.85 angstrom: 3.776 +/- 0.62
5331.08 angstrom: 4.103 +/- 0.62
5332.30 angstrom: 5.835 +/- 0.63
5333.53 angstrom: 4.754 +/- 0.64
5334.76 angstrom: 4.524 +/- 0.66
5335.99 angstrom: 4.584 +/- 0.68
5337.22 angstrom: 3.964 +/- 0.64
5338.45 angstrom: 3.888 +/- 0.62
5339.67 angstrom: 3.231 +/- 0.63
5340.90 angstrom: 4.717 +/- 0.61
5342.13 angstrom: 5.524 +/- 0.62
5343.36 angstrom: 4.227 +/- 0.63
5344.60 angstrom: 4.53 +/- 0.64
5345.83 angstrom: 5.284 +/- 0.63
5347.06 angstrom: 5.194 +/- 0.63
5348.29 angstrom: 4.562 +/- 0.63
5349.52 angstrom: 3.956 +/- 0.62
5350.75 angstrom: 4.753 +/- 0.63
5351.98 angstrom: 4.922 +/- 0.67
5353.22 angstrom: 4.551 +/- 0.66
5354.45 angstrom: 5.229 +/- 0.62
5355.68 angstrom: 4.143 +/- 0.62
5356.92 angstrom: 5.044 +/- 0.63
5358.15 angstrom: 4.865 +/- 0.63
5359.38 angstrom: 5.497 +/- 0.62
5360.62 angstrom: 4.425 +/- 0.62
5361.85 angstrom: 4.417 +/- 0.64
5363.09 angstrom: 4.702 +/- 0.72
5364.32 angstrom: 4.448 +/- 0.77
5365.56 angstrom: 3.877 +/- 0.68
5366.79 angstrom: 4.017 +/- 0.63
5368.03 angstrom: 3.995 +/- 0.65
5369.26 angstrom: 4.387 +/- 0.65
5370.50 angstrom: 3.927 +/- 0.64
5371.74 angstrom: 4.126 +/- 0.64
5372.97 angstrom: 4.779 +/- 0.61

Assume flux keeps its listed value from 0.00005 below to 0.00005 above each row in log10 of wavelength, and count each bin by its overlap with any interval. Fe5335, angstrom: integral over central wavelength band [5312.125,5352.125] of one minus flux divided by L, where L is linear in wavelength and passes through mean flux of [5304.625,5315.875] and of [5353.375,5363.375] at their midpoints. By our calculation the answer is 2.2 angstrom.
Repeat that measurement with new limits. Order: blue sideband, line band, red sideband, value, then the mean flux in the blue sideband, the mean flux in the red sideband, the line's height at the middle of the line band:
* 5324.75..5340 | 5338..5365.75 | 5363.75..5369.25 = -2.6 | 4.38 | 4.12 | 4.23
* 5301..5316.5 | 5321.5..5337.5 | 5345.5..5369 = 0.8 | 4.95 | 4.62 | 4.81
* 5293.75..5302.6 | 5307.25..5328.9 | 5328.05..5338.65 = -1.6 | 4.27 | 4.48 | 4.39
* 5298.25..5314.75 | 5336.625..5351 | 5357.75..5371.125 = 0.3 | 4.85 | 4.41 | 4.56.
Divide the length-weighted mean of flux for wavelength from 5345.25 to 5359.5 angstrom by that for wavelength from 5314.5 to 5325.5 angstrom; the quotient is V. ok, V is 1.03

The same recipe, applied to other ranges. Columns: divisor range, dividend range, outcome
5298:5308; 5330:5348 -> 0.94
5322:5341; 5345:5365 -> 1.07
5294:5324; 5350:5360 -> 1.03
